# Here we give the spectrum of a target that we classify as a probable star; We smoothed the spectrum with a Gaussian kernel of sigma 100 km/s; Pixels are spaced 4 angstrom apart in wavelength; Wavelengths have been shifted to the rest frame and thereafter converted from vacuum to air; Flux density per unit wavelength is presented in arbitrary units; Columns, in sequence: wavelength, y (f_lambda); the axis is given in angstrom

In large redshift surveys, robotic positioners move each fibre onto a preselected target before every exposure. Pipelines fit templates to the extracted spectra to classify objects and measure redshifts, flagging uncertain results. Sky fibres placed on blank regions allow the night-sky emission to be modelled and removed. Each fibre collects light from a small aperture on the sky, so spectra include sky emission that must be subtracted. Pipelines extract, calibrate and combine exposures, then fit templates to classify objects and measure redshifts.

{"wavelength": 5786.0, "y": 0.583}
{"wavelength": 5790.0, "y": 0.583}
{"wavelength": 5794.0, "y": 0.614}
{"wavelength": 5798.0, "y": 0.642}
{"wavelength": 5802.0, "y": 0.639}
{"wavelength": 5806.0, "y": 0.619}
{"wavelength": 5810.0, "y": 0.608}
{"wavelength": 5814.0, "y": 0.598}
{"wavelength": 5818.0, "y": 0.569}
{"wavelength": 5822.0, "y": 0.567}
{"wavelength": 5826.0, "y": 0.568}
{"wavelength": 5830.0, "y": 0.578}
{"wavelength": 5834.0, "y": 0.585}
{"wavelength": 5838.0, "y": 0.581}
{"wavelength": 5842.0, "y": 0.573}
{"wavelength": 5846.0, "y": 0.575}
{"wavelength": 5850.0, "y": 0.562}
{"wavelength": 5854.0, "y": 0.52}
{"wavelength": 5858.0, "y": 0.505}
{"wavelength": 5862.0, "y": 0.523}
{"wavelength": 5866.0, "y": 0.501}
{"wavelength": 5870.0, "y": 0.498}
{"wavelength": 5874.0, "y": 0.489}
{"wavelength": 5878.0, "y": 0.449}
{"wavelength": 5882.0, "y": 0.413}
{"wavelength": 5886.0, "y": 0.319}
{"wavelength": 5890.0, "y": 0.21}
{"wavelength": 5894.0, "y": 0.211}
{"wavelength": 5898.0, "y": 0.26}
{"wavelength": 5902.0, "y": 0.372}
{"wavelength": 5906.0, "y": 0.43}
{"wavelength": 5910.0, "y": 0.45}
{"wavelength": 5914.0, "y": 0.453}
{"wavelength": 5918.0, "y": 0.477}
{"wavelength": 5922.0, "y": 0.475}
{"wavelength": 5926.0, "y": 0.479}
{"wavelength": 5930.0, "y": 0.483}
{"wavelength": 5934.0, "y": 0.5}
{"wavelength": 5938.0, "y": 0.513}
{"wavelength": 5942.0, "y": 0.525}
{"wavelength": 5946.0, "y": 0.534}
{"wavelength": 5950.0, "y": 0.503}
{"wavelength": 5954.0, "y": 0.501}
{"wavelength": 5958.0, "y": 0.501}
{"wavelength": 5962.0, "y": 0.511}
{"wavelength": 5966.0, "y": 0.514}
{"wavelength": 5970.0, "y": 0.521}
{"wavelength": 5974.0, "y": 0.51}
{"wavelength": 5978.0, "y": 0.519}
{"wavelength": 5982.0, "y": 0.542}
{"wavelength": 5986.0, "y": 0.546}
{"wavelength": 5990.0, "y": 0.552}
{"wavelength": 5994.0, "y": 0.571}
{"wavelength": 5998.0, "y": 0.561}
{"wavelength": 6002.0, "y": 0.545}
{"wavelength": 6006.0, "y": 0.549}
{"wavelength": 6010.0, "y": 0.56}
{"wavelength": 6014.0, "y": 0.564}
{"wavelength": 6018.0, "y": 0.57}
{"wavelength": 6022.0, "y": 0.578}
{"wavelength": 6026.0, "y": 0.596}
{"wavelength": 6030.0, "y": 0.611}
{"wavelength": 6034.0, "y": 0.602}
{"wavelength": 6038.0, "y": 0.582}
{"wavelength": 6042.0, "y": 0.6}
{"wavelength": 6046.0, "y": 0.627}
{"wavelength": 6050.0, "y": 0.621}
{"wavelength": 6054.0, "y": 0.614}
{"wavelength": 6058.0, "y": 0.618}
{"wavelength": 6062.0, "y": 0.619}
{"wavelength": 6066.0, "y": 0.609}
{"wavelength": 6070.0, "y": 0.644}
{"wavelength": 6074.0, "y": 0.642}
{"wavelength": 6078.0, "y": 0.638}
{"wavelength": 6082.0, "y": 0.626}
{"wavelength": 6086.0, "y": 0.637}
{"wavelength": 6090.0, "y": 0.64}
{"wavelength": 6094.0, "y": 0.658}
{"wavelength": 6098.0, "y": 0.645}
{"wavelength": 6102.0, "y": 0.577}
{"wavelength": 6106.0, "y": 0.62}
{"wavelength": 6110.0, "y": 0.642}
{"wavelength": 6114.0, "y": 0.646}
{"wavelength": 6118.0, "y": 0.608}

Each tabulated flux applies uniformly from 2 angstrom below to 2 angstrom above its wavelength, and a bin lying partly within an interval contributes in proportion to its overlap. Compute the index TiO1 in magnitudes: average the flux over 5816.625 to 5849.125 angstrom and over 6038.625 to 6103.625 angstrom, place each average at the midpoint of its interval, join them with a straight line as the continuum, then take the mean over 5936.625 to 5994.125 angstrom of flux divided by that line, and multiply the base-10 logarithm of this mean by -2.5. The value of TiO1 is 0.154 mag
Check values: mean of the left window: 0.574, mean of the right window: 0.625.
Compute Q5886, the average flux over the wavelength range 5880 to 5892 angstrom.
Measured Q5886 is 0.314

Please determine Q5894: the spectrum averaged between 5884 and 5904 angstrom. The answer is 0.274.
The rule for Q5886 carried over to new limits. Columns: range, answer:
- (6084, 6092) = 0.639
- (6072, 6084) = 0.635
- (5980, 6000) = 0.554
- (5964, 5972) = 0.518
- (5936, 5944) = 0.519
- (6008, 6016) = 0.562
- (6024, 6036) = 0.603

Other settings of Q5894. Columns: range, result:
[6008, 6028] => 0.574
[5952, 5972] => 0.51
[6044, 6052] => 0.624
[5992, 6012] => 0.557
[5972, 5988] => 0.529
